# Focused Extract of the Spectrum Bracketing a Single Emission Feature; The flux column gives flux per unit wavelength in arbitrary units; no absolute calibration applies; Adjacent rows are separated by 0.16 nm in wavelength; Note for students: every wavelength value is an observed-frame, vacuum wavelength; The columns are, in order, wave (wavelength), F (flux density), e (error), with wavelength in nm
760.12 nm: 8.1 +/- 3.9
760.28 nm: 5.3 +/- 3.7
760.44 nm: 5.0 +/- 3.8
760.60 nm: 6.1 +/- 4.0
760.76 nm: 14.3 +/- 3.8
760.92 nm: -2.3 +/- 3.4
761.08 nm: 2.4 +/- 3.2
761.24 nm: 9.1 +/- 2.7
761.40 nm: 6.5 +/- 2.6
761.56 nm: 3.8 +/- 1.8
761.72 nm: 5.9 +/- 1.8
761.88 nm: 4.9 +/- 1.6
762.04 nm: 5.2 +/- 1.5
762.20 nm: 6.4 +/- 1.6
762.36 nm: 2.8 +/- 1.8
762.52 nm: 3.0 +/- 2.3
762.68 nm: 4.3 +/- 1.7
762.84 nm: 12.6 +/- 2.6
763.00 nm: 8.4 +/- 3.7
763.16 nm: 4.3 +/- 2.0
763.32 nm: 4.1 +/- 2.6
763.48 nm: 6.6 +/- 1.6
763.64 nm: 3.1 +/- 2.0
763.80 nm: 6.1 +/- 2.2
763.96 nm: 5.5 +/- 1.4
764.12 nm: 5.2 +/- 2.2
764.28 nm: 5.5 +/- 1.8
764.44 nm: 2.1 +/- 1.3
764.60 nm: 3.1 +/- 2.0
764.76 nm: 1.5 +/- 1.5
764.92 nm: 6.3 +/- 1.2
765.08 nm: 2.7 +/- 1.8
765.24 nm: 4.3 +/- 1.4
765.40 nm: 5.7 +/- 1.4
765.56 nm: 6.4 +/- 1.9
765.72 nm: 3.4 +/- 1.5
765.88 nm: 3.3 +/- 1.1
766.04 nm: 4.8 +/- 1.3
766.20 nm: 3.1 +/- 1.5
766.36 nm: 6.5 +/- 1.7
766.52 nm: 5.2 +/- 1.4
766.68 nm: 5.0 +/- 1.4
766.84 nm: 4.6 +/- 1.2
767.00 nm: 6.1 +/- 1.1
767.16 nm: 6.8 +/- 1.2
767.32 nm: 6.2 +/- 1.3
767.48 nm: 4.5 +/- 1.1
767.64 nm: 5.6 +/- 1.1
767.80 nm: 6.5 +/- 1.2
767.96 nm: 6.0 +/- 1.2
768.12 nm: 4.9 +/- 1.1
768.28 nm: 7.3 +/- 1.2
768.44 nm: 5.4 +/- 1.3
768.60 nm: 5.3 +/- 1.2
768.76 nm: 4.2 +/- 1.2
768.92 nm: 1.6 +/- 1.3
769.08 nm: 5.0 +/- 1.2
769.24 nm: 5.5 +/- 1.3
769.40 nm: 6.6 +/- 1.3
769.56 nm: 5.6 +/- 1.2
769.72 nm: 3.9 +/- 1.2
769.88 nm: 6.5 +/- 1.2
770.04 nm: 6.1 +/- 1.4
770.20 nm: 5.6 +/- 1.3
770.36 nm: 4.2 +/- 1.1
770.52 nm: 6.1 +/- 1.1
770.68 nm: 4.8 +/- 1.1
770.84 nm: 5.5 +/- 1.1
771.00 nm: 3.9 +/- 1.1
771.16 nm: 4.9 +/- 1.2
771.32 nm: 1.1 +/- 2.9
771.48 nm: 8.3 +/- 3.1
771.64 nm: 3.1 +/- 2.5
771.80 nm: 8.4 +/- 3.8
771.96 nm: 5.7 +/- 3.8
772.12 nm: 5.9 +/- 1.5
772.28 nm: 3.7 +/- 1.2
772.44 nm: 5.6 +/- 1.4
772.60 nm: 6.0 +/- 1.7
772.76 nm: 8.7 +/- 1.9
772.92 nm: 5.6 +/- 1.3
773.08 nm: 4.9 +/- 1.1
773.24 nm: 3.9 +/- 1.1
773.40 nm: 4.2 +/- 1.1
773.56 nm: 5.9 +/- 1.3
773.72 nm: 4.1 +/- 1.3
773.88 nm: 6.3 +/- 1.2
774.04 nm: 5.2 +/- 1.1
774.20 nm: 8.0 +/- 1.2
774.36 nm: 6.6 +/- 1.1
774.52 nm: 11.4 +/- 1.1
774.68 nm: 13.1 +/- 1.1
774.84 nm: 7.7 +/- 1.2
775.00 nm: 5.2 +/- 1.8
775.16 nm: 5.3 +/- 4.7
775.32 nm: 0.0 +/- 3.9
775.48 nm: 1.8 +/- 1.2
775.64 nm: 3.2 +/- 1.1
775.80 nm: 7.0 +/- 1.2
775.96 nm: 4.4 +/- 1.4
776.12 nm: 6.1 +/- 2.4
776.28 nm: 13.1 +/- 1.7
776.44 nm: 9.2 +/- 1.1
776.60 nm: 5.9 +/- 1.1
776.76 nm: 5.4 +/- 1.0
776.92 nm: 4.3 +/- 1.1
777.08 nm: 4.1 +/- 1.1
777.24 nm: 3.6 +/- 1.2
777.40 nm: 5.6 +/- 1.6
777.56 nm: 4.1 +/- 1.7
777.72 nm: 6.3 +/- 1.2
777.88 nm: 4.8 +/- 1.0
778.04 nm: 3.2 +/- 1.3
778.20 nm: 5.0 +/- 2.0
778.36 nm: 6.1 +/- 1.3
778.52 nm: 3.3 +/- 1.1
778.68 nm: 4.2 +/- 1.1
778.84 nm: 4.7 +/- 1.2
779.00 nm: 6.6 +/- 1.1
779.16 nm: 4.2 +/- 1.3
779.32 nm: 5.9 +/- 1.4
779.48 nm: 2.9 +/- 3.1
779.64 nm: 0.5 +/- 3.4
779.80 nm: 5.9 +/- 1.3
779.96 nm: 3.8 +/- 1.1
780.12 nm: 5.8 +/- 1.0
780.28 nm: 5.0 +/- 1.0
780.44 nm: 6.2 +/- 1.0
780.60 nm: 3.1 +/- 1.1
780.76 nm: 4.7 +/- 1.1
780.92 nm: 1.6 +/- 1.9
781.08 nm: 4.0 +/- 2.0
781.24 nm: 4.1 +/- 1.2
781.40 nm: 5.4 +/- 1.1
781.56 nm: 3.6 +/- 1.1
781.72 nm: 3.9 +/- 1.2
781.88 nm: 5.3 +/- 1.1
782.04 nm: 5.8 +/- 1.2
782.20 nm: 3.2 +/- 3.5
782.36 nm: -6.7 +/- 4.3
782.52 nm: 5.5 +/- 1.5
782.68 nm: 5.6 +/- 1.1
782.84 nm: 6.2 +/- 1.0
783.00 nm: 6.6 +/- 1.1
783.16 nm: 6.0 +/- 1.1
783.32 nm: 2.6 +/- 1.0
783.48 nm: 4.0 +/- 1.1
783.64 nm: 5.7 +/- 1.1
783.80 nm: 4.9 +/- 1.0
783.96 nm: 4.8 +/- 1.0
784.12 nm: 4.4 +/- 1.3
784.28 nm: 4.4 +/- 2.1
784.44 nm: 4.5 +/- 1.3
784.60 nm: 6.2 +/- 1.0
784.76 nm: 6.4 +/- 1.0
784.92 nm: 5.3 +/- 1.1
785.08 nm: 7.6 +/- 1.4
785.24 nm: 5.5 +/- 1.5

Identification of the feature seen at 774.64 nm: [S II] 6716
